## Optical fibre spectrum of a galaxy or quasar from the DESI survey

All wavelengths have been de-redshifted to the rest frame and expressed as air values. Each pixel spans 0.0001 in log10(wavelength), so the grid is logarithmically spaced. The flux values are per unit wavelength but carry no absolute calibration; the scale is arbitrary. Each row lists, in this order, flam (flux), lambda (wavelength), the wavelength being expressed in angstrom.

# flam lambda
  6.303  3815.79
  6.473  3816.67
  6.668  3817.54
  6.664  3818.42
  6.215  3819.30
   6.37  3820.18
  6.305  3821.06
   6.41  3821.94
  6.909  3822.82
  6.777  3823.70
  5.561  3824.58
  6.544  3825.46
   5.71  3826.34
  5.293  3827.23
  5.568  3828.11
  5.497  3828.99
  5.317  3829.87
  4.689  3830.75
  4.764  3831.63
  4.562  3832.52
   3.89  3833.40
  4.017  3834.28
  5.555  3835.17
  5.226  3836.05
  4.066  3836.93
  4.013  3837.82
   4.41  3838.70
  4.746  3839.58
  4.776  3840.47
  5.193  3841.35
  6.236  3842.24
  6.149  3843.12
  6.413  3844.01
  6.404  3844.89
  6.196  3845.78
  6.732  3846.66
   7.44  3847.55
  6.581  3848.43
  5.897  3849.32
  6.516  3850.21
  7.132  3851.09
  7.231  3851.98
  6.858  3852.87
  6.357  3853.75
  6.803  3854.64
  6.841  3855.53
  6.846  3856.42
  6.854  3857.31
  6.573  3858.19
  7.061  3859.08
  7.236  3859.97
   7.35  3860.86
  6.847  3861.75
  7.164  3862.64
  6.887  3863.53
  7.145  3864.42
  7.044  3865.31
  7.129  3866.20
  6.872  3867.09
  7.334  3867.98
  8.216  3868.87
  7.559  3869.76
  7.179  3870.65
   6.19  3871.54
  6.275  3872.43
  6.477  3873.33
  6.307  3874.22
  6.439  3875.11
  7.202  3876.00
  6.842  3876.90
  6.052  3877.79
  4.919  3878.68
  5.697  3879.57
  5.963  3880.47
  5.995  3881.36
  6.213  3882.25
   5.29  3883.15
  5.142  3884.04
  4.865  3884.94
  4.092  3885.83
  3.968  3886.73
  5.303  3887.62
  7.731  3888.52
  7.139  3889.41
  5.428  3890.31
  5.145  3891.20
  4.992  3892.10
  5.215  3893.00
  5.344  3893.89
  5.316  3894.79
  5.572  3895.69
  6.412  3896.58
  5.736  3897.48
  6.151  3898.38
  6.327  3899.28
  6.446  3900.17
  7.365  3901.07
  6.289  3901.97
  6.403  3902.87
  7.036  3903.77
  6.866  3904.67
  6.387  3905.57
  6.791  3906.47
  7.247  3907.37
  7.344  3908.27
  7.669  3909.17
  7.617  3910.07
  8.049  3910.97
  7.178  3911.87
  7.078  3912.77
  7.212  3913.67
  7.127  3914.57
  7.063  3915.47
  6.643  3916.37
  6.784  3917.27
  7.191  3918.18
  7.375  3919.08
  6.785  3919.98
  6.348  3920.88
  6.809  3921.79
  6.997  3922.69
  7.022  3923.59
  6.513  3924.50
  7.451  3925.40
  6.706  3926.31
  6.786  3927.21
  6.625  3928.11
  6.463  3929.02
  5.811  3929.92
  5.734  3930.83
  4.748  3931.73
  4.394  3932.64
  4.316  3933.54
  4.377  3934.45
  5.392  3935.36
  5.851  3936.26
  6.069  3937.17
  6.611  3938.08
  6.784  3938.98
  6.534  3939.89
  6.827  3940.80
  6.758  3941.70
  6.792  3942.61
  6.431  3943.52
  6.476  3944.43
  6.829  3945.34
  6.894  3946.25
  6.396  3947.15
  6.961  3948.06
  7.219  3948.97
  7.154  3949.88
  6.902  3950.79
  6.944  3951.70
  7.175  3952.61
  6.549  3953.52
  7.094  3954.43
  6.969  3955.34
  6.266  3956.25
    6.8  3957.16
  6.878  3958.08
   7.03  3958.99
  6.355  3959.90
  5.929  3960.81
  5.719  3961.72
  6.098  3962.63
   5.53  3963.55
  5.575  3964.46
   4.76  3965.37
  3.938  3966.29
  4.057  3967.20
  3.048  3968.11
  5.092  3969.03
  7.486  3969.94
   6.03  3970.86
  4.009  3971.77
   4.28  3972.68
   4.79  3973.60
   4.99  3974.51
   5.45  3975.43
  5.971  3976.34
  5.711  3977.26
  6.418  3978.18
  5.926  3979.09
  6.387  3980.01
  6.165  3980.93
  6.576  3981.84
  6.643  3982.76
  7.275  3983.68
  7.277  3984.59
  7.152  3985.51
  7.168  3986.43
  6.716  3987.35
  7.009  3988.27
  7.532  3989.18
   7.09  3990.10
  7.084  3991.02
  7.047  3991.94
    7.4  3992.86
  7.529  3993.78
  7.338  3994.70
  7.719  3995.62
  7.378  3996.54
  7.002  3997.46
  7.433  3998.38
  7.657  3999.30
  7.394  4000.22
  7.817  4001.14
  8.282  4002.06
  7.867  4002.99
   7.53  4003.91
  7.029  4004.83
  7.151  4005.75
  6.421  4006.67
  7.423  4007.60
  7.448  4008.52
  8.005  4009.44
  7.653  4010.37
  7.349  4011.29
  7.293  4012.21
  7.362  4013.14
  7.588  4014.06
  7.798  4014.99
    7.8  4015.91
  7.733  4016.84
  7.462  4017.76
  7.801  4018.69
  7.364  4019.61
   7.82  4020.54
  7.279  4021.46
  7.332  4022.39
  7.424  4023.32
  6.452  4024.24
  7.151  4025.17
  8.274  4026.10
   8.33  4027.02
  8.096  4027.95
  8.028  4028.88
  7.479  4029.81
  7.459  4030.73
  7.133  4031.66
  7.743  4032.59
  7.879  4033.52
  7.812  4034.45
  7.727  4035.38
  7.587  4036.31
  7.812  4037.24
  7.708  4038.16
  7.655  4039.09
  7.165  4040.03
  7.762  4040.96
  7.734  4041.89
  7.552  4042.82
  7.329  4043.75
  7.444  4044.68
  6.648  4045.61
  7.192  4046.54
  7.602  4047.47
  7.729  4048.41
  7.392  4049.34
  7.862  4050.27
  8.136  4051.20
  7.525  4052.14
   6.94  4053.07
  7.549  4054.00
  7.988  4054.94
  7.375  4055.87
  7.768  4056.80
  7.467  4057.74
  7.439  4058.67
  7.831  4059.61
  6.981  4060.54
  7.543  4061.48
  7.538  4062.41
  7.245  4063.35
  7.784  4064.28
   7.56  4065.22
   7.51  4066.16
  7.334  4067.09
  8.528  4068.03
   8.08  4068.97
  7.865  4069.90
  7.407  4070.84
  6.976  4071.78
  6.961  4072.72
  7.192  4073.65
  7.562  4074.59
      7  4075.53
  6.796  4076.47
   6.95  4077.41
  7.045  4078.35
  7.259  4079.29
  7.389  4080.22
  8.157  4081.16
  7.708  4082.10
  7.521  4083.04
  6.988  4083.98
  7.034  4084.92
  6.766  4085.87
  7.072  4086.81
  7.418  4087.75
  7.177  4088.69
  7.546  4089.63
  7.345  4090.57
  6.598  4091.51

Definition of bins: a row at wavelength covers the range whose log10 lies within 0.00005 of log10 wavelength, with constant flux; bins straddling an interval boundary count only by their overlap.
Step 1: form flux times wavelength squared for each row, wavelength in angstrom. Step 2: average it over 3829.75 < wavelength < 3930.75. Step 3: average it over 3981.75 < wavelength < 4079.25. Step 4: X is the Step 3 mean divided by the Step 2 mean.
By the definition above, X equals 1.3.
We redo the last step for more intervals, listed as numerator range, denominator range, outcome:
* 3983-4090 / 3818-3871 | 1.32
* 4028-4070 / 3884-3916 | 1.29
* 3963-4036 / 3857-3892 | 1.16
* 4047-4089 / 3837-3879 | 1.27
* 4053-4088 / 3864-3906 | 1.31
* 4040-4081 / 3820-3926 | 1.30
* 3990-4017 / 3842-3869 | 1.17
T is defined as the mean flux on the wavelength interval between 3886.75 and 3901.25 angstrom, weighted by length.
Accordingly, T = 5.89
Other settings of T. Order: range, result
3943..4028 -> 6.78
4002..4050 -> 7.53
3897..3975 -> 6.34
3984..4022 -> 7.42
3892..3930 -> 6.69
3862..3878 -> 6.92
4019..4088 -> 7.49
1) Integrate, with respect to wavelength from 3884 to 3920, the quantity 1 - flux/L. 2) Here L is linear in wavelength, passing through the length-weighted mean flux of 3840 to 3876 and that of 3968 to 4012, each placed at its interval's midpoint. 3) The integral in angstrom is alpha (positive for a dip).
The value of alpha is 1.8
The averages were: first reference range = 6.72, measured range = 6.4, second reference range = 6.77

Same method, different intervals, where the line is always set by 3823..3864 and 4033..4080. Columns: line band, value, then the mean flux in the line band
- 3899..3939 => -0.4 angstrom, 6.58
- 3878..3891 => 1.5 angstrom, 5.56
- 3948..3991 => 4.4 angstrom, 6.17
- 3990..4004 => -0.8 angstrom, 7.48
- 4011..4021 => -0.5 angstrom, 7.58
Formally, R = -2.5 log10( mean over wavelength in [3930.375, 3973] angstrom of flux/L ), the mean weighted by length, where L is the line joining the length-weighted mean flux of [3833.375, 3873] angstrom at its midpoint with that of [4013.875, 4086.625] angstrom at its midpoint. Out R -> 0.16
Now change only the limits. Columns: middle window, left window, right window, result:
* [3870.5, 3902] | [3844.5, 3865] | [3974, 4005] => 0.16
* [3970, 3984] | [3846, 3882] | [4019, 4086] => 0.23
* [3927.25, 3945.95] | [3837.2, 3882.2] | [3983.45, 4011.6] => 0.16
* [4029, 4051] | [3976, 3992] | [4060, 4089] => -0.06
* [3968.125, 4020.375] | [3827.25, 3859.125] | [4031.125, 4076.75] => 0.02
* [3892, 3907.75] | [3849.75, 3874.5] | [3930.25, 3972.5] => 0.05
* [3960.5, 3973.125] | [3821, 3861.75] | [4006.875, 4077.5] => 0.33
